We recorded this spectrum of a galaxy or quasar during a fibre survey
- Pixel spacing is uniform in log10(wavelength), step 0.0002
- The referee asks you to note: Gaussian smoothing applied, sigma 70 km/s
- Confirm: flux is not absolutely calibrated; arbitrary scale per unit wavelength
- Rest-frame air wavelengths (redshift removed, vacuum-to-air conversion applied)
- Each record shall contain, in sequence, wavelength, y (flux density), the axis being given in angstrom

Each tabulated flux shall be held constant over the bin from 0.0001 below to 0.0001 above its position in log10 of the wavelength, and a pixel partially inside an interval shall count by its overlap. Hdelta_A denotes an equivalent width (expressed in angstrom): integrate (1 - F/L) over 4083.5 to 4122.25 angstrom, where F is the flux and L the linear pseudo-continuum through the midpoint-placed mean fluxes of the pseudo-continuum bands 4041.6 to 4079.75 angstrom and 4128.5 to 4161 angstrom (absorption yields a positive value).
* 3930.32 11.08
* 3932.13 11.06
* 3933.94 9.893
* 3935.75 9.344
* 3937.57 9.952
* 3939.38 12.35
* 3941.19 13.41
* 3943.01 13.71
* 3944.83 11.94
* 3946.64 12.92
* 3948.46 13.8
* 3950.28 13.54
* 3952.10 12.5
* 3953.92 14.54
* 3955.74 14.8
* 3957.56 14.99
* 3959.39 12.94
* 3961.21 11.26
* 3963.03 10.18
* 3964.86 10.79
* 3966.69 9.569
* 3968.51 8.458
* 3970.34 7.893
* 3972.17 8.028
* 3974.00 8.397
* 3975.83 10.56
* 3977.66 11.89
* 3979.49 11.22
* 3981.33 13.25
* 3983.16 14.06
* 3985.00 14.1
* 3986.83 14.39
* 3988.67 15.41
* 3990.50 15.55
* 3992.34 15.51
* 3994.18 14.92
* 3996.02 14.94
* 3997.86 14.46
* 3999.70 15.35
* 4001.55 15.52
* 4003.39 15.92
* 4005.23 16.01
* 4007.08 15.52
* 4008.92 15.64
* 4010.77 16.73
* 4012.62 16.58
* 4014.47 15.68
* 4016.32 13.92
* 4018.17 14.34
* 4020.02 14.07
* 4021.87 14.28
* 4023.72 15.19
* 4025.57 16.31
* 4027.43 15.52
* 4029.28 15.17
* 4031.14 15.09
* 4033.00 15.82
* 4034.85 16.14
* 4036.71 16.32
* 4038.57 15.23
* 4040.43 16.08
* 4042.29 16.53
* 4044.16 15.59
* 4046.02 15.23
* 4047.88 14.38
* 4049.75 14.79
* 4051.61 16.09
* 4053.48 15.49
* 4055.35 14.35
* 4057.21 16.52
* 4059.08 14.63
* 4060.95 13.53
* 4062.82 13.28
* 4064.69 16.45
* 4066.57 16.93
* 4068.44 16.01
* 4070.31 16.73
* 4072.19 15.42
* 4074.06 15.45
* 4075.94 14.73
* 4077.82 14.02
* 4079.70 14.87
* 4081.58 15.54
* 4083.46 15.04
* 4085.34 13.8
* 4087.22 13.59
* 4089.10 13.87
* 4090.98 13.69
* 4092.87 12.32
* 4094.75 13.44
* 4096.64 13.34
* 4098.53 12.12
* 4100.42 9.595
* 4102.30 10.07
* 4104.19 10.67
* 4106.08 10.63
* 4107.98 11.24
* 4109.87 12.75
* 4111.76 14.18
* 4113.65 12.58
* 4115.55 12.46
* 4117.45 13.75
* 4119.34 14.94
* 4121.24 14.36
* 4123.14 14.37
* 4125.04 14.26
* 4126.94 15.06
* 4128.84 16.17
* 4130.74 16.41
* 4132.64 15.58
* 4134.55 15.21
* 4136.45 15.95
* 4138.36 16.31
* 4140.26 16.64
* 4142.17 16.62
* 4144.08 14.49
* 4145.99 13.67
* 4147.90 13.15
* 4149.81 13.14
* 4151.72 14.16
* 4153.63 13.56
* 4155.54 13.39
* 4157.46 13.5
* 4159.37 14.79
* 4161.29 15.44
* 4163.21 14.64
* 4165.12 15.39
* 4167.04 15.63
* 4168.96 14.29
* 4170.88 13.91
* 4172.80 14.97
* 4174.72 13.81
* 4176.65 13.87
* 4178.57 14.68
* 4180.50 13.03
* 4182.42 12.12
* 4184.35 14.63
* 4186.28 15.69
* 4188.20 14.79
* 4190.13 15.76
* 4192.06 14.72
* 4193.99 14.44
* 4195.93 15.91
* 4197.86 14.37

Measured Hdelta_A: 6.0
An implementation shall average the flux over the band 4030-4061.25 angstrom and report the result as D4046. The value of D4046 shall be 15.4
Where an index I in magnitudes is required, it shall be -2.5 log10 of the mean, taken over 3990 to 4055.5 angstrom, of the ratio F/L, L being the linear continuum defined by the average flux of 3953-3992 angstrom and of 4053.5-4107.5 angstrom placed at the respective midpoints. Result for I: -0.19 mag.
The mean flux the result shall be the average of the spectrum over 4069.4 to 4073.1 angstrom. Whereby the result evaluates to 16.1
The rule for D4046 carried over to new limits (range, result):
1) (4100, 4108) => 10.4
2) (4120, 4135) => 15.2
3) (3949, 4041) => 13.9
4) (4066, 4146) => 14.2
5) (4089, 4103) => 12.3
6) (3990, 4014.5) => 15.6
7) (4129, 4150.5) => 15.3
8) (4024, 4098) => 15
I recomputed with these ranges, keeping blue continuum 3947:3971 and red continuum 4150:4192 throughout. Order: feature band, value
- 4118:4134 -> -0.093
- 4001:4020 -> -0.228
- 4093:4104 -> 0.161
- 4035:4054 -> -0.201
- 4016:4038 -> -0.191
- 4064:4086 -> -0.161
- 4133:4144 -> -0.143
